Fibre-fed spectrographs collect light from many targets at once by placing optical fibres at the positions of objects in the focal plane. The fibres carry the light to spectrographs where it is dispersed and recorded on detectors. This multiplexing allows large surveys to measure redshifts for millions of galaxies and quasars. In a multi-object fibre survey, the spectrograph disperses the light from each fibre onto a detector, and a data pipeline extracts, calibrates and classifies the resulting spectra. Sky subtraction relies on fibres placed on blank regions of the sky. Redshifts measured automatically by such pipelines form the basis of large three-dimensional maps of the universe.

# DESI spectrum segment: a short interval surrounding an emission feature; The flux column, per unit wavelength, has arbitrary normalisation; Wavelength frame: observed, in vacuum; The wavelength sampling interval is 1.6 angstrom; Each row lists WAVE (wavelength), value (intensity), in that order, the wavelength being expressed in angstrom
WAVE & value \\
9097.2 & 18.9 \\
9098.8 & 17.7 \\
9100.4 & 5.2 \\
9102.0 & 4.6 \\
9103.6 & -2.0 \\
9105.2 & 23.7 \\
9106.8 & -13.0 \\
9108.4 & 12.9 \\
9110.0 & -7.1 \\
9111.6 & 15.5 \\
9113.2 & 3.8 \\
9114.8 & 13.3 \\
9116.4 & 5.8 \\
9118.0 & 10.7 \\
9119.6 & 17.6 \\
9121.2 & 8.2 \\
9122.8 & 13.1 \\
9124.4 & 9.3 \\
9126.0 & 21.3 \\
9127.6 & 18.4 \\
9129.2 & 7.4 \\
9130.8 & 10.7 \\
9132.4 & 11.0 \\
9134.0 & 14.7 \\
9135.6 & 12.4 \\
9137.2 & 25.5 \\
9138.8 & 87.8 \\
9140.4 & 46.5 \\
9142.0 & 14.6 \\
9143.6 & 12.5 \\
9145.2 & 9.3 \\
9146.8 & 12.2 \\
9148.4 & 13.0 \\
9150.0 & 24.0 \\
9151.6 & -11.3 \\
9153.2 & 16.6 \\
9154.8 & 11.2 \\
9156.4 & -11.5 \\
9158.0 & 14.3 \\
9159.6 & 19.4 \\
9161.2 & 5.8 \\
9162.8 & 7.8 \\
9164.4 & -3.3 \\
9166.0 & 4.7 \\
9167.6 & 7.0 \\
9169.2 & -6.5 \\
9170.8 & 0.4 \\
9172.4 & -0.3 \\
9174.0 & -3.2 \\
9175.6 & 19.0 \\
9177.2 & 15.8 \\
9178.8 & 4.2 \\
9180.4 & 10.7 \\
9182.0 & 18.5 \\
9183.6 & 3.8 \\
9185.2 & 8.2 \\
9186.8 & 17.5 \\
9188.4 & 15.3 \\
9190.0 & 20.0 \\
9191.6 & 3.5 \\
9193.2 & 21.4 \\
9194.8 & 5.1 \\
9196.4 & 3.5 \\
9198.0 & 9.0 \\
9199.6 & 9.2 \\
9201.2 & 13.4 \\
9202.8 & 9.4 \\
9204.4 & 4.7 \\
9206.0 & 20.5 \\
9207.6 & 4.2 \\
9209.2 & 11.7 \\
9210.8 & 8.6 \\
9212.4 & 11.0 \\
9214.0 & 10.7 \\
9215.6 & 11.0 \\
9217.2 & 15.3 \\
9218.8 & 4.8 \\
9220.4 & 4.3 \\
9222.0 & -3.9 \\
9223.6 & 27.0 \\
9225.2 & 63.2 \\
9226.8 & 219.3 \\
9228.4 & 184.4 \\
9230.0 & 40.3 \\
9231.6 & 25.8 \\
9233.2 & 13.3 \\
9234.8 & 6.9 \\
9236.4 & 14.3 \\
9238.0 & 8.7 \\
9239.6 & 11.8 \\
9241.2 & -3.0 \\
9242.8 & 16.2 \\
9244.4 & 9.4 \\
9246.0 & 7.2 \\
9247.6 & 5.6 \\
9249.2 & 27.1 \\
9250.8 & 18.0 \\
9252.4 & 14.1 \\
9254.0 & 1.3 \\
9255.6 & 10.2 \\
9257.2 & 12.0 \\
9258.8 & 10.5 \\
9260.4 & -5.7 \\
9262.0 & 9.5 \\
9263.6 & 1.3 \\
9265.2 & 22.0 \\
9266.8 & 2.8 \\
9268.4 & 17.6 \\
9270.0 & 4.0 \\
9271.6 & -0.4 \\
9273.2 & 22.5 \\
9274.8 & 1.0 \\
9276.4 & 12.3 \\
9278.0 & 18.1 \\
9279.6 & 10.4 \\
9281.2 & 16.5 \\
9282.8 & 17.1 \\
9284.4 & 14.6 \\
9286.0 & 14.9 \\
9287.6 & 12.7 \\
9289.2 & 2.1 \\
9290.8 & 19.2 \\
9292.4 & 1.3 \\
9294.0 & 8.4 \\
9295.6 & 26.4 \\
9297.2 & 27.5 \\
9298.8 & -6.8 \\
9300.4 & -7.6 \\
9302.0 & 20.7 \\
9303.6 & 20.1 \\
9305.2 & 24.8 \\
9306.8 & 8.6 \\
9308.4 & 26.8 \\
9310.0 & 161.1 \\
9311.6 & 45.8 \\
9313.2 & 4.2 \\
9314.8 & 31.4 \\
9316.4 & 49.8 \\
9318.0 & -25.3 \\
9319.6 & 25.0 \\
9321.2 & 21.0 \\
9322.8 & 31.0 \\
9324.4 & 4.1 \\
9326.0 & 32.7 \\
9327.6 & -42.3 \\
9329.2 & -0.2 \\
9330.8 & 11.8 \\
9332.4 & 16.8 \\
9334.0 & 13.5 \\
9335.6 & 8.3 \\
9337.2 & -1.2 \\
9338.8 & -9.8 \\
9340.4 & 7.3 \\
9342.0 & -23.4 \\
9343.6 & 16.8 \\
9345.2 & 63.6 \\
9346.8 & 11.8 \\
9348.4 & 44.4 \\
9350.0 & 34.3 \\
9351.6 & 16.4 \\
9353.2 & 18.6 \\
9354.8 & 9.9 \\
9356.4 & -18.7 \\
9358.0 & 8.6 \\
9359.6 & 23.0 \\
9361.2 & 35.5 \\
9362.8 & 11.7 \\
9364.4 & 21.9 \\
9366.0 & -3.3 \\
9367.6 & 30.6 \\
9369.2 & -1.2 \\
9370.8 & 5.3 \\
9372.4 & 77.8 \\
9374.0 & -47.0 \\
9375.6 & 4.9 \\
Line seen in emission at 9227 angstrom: [O III] 5007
